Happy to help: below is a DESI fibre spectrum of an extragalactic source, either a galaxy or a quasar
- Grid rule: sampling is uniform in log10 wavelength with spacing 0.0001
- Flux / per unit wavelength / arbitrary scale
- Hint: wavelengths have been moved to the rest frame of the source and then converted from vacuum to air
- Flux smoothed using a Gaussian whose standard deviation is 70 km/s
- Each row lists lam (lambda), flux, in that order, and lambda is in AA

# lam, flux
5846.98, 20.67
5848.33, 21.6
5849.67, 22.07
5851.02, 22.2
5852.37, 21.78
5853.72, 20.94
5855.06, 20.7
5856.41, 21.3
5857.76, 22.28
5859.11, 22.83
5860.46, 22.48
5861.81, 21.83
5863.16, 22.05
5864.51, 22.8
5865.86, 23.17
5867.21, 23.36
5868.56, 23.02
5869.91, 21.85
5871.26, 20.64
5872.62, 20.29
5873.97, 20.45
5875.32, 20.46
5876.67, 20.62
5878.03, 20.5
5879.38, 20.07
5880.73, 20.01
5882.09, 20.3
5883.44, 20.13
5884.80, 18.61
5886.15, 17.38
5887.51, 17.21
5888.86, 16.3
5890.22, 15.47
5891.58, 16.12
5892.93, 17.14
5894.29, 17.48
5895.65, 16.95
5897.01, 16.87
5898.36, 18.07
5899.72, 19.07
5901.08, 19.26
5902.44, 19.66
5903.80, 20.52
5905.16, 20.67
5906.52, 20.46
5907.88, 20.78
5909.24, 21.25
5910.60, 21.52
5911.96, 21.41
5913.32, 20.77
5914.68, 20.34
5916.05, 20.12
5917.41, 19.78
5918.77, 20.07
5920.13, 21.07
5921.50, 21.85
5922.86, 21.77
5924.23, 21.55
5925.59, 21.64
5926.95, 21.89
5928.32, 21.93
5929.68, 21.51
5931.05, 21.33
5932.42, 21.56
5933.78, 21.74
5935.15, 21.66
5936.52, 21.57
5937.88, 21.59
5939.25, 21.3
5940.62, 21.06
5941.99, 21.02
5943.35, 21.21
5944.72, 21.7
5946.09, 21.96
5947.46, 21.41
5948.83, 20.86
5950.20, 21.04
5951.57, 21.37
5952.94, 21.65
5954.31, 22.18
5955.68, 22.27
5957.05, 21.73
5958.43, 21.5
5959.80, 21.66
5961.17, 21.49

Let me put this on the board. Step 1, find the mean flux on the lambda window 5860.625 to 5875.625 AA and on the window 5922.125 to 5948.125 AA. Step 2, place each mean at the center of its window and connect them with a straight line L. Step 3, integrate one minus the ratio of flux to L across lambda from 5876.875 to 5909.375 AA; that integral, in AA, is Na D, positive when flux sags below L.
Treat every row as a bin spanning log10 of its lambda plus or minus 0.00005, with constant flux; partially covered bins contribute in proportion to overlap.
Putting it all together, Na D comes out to 4.5 AA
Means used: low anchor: 21.9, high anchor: 21.6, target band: 18.7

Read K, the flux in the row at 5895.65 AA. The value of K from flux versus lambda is 16.95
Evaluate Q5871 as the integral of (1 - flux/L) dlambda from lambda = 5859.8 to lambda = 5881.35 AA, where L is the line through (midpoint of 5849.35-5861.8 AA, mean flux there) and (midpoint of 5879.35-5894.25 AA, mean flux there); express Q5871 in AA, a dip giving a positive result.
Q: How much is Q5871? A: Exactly -1.6 AA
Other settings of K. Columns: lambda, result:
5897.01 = 16.87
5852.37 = 21.78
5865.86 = 23.17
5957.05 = 21.73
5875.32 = 20.46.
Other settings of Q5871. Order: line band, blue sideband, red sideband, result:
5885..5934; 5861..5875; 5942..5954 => 4.3 AA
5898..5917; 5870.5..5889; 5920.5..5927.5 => 0.6 AA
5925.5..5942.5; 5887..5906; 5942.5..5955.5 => -0.9 AA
